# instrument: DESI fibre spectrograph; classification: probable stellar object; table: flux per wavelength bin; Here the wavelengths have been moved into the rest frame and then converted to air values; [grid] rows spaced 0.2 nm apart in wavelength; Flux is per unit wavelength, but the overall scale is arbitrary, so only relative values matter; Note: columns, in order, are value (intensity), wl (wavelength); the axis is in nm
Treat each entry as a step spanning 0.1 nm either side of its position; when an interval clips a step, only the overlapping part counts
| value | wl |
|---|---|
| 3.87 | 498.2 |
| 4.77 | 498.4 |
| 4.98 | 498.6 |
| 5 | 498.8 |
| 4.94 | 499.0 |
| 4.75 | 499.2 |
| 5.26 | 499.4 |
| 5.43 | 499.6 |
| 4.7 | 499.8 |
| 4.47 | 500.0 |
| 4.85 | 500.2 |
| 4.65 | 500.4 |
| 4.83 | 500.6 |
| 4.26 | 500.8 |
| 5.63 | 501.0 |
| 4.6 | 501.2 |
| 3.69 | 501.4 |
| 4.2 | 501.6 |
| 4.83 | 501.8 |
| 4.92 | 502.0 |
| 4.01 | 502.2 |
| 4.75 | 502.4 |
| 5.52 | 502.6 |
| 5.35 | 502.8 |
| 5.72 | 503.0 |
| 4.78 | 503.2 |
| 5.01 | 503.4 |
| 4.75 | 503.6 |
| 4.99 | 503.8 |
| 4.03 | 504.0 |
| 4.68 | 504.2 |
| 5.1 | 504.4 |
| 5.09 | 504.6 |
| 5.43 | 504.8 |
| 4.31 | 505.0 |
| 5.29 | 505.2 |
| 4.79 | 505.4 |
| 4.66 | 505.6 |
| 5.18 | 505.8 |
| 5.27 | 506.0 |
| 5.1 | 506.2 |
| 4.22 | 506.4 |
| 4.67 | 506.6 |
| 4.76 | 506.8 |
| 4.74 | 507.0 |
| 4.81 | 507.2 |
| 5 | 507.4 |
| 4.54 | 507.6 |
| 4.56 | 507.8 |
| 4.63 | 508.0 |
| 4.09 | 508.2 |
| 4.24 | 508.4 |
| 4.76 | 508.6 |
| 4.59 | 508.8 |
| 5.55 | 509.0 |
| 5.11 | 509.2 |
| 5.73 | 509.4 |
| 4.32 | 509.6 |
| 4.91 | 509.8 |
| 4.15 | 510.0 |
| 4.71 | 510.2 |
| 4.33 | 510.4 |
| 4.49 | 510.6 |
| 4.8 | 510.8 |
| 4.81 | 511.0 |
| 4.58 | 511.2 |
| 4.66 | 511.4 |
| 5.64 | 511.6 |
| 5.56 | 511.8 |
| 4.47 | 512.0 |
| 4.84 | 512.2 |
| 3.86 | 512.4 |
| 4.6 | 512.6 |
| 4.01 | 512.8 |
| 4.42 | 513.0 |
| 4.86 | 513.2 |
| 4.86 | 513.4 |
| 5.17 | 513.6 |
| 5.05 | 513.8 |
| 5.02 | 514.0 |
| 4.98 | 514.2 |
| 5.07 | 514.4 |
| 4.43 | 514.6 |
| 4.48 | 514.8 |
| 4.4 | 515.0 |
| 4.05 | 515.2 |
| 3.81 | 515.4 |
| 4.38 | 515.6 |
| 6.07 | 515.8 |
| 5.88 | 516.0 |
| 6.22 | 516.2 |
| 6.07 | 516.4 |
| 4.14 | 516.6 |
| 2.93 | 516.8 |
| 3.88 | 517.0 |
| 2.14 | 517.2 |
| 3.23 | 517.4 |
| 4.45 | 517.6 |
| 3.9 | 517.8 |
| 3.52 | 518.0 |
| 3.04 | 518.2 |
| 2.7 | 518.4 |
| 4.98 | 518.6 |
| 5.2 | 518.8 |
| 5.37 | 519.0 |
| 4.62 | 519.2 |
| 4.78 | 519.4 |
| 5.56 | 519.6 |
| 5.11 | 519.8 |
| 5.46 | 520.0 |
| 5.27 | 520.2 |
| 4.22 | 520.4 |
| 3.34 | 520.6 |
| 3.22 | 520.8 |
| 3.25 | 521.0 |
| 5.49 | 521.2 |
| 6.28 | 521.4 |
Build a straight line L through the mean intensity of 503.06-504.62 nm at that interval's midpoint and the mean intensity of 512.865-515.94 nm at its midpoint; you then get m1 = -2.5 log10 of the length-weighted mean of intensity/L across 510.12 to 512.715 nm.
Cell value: 0.01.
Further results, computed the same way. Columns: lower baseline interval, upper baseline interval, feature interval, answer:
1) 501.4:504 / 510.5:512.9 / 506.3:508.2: 0.03 mag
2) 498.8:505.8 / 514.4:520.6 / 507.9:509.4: -0.02 mag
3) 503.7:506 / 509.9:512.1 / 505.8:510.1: 0.01 mag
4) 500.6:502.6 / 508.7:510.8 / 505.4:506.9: -0.03 mag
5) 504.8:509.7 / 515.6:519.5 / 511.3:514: -0.05 mag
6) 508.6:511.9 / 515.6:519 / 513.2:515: -0.07 mag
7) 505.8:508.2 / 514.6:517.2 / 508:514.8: -0.02 mag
